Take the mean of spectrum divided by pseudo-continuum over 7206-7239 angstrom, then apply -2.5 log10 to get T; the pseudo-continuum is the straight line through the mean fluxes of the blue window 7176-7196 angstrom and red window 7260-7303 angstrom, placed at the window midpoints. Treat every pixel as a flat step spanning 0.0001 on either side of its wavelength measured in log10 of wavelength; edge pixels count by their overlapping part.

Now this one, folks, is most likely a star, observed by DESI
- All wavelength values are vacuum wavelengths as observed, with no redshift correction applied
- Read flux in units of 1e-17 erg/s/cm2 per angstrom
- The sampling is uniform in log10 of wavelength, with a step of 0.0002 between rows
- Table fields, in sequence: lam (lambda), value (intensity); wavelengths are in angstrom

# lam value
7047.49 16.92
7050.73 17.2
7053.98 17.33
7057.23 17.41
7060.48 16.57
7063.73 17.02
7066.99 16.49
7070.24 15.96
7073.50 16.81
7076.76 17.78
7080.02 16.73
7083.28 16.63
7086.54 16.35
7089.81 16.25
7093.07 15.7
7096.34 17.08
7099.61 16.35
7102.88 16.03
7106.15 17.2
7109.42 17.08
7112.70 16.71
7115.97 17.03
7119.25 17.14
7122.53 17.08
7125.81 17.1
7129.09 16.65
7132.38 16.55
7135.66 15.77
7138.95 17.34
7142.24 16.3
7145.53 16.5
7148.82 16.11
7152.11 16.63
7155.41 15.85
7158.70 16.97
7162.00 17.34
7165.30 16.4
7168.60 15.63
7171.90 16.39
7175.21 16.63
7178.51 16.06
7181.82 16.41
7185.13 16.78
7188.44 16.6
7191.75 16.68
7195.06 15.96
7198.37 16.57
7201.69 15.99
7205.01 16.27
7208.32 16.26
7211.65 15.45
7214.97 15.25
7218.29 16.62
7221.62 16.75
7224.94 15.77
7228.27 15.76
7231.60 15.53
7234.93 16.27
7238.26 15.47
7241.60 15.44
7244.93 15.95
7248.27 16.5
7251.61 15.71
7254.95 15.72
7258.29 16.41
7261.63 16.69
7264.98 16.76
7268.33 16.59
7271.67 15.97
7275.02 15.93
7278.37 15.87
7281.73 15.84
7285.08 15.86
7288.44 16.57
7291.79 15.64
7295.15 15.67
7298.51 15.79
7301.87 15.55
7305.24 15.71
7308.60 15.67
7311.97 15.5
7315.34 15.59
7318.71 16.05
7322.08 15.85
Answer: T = 0.024 mag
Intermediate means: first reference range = 16.4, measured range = 15.9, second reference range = 16.1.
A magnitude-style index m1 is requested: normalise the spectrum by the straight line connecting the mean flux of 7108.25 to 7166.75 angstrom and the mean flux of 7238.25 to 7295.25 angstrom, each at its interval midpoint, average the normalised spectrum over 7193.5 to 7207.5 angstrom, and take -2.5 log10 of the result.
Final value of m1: 0.01 mag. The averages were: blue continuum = 16.7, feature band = 16.2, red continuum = 16.1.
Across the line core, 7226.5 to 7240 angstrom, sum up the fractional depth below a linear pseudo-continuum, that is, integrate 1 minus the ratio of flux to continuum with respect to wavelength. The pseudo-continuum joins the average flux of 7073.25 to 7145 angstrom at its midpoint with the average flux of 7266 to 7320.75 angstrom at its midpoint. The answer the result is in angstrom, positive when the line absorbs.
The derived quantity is 0.3 angstrom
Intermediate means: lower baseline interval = 16.7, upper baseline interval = 15.9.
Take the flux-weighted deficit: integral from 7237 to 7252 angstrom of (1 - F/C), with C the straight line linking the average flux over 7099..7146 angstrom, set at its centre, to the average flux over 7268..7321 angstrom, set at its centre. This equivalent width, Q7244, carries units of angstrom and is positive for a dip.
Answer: 0.3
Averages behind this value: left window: 16.7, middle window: 15.8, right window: 15.8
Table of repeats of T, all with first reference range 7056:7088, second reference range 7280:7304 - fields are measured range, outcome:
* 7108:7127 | -0.03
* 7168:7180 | 0.01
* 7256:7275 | -0.03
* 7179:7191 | -0.02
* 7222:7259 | 0.01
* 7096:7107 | 0.00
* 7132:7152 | 0.00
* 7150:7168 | -0.01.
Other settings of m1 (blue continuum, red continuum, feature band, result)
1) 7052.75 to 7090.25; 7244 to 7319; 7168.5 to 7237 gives 0.01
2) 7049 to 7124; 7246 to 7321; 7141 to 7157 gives 0.02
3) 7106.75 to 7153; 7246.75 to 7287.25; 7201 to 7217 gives 0.04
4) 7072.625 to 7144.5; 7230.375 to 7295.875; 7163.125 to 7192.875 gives 0.00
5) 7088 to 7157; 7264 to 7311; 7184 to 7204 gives -0.01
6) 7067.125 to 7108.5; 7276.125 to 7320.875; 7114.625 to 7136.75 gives -0.02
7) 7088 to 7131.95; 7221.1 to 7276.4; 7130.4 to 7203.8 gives 0.00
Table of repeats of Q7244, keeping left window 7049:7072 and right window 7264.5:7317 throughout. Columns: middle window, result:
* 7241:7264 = -0.1 angstrom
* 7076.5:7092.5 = 0.2 angstrom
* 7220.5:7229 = 0.0 angstrom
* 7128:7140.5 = 0.0 angstrom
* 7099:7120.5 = -0.2 angstrom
